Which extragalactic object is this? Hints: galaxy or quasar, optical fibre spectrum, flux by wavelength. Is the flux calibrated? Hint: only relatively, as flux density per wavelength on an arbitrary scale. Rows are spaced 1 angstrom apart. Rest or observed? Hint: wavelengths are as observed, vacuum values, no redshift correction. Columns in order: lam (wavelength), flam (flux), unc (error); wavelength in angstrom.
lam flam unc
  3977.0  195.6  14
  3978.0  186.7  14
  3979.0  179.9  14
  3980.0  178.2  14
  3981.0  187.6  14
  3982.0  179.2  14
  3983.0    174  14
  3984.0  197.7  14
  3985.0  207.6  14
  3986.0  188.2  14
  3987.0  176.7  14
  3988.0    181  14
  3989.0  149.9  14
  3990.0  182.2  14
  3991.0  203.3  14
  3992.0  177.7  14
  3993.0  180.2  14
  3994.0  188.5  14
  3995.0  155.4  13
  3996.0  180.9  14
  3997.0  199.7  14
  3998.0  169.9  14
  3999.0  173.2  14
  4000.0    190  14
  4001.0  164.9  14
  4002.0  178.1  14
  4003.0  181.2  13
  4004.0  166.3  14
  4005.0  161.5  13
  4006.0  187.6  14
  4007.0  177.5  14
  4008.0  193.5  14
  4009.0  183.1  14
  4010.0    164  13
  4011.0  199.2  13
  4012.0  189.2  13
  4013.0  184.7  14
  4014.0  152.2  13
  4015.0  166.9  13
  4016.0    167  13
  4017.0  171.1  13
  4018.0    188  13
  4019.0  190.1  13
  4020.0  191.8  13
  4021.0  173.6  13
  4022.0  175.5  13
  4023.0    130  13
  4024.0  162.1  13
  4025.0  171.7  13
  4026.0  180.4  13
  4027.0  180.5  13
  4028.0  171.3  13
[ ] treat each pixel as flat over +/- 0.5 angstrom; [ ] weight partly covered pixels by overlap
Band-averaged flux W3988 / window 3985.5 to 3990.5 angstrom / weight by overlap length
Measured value 176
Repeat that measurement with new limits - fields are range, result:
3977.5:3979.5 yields 183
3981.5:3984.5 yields 184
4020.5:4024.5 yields 160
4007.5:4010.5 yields 180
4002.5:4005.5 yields 170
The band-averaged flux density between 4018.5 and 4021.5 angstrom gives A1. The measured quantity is 185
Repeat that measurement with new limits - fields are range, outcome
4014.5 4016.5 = 167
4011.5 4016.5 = 172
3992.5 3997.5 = 181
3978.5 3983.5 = 180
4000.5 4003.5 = 175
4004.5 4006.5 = 175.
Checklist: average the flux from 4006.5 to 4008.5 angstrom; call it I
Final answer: 186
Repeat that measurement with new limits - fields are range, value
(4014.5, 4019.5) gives 177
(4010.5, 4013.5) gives 191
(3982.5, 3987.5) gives 189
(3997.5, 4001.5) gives 174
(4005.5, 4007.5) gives 183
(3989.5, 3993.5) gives 186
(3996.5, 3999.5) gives 181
